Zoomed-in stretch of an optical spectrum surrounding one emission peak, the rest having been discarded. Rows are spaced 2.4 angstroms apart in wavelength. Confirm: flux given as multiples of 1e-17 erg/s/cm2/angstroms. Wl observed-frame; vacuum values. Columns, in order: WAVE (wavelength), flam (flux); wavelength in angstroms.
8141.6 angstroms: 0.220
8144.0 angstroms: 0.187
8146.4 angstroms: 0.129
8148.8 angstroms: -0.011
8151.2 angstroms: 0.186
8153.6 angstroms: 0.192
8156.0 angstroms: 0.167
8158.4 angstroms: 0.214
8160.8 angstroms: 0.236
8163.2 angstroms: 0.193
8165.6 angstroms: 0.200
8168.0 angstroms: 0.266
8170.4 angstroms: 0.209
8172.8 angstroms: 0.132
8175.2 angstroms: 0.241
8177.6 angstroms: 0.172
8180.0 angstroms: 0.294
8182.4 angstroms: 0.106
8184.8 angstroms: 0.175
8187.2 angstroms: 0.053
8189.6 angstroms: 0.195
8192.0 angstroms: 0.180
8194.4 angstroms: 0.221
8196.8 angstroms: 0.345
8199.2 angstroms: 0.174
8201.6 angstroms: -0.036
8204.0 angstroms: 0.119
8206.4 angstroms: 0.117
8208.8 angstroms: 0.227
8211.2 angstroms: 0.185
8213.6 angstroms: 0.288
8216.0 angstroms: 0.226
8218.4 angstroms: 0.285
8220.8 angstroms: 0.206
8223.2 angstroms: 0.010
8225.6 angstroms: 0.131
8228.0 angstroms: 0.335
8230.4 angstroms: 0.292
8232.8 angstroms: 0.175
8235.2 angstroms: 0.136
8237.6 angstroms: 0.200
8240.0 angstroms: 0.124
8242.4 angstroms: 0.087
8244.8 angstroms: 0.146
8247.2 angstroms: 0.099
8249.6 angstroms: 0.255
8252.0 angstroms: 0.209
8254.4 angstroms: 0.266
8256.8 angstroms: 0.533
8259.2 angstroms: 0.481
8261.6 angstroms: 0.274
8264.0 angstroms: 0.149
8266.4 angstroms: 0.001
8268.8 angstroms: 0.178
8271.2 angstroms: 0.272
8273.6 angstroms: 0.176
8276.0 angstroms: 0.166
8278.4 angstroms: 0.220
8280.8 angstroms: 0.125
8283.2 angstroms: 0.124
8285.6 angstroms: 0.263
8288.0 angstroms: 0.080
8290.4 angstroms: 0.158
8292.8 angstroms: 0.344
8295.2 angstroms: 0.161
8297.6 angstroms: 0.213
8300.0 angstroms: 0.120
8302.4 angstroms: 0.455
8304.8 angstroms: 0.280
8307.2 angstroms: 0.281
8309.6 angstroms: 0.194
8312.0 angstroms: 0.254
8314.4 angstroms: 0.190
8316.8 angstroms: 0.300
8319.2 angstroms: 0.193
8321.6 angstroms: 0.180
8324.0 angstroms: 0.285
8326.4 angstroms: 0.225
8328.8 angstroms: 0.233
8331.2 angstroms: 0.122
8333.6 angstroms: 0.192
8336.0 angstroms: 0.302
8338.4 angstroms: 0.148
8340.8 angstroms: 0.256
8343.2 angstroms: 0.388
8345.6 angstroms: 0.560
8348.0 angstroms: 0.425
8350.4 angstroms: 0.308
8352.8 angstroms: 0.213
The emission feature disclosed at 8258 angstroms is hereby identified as H-gamma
